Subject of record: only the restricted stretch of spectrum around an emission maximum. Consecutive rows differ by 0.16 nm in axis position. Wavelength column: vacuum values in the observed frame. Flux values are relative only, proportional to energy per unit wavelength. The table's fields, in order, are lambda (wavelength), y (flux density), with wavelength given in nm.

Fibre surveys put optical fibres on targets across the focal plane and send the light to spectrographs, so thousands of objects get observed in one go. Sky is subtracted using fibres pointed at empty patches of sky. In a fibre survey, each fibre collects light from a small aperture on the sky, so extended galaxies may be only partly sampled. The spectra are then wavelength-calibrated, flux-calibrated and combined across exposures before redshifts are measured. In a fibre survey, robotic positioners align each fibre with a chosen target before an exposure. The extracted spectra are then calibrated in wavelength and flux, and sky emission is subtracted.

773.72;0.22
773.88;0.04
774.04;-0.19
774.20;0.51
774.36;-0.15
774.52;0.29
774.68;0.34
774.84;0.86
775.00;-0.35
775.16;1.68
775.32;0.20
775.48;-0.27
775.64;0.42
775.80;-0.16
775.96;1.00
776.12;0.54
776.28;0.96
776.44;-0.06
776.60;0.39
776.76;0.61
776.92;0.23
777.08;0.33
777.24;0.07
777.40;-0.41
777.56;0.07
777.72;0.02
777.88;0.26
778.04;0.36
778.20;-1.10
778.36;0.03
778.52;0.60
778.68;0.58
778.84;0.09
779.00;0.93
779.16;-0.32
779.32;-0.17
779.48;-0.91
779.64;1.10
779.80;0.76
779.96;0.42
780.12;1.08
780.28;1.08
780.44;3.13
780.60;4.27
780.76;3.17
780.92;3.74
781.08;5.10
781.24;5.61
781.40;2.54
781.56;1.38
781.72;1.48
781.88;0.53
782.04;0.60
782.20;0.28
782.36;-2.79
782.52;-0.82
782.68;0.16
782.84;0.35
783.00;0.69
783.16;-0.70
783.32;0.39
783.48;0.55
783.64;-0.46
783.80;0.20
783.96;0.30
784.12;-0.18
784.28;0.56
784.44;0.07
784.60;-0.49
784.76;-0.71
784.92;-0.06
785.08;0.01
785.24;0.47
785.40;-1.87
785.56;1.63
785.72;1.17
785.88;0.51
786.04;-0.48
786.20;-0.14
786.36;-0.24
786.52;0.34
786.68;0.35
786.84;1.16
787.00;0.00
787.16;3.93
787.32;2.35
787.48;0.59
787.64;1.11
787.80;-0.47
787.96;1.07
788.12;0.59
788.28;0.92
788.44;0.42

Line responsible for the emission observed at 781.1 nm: [O II] 3727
